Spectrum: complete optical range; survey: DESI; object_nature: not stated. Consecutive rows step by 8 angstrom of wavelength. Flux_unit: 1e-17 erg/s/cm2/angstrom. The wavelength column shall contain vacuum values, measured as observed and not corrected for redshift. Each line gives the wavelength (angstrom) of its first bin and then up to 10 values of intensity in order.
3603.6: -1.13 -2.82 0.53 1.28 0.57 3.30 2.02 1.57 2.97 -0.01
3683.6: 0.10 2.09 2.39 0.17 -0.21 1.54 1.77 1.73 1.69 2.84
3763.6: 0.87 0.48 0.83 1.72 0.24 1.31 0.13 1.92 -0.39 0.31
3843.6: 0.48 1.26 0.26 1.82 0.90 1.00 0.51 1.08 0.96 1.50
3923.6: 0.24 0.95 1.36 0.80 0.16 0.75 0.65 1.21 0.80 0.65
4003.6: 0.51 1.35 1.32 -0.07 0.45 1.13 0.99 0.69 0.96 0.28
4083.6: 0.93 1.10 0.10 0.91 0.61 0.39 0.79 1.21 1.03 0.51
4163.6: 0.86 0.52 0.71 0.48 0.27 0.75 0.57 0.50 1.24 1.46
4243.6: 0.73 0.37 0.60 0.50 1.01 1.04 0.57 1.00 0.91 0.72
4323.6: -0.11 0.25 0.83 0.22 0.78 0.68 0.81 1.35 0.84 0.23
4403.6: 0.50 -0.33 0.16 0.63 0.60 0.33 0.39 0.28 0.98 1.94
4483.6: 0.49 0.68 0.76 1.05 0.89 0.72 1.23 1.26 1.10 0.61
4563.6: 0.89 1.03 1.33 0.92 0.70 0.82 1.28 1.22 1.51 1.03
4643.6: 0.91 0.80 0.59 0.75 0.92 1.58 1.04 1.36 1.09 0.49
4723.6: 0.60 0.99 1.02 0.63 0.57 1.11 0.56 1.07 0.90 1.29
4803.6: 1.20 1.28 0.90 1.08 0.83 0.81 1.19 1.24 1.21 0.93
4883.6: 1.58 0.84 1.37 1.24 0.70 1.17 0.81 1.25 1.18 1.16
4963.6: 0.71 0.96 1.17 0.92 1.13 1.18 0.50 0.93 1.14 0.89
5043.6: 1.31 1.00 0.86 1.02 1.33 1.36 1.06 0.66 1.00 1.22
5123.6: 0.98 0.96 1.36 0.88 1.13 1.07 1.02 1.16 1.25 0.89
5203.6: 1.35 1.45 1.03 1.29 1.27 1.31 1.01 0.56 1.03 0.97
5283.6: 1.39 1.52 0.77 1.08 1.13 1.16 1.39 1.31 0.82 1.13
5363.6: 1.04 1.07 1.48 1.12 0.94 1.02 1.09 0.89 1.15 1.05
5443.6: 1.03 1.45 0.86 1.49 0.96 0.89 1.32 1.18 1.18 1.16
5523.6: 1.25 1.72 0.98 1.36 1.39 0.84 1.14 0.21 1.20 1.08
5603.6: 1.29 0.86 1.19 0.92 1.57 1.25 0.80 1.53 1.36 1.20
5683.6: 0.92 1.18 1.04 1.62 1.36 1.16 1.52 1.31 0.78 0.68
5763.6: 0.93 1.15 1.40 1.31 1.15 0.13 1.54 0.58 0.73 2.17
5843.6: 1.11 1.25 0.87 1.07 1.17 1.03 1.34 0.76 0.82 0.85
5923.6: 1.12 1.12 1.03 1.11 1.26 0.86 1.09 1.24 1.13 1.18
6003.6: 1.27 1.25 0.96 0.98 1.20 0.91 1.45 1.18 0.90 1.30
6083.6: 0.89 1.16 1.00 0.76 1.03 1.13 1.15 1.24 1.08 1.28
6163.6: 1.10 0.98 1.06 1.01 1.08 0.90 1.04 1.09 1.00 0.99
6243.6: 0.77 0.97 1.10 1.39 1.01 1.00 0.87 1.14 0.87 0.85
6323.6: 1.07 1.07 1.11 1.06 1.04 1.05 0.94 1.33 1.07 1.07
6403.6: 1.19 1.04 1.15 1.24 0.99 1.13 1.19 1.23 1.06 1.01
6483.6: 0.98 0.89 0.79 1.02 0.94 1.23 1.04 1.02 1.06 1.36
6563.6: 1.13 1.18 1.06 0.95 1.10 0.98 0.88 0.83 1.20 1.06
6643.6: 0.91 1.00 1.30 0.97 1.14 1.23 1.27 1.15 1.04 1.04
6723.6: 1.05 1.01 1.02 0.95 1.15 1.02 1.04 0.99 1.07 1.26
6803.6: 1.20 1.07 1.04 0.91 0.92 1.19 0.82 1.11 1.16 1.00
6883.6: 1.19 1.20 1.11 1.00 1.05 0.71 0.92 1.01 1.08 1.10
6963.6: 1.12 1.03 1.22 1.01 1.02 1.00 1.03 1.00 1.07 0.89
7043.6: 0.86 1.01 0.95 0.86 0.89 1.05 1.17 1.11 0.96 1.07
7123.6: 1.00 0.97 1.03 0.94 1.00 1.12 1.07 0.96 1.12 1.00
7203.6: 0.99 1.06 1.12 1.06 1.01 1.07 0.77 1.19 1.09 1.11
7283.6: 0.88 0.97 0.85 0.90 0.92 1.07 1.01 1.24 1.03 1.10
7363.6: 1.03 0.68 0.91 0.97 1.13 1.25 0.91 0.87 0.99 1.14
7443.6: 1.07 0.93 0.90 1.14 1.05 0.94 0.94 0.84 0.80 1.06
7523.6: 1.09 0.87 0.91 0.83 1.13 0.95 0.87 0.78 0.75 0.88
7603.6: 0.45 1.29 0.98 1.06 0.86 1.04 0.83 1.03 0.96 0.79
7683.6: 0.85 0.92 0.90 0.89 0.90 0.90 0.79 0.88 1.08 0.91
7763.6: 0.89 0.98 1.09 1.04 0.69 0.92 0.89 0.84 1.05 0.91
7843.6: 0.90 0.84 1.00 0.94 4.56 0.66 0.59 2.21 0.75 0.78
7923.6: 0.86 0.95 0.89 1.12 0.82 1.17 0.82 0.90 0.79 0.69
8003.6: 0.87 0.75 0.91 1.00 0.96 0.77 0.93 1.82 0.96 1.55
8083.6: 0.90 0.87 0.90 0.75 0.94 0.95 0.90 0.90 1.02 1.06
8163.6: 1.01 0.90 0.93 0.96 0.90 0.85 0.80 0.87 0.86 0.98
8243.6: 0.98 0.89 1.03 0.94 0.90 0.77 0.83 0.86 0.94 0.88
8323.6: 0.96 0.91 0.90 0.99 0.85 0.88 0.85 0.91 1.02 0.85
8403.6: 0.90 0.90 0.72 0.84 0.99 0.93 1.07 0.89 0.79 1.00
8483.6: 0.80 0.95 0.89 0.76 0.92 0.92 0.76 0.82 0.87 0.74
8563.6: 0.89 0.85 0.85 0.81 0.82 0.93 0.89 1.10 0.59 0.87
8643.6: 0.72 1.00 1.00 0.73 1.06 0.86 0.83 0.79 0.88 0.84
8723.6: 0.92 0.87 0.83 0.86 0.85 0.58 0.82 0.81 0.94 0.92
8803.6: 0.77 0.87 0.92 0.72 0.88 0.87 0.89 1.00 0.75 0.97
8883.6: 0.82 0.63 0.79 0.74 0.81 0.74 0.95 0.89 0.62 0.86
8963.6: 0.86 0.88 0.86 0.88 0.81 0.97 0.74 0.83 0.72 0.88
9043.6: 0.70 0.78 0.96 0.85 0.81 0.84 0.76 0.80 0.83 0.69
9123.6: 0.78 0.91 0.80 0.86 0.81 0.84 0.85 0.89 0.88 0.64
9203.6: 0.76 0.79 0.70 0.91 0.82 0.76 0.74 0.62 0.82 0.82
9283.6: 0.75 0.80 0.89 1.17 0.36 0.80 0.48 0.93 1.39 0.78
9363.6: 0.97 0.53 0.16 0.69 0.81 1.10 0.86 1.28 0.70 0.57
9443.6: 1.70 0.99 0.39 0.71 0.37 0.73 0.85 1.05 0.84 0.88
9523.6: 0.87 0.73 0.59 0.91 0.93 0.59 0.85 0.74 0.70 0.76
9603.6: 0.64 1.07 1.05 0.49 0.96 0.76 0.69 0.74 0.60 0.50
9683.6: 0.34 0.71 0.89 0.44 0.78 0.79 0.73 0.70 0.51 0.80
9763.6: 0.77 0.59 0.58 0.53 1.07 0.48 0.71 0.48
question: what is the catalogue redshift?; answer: 0.200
